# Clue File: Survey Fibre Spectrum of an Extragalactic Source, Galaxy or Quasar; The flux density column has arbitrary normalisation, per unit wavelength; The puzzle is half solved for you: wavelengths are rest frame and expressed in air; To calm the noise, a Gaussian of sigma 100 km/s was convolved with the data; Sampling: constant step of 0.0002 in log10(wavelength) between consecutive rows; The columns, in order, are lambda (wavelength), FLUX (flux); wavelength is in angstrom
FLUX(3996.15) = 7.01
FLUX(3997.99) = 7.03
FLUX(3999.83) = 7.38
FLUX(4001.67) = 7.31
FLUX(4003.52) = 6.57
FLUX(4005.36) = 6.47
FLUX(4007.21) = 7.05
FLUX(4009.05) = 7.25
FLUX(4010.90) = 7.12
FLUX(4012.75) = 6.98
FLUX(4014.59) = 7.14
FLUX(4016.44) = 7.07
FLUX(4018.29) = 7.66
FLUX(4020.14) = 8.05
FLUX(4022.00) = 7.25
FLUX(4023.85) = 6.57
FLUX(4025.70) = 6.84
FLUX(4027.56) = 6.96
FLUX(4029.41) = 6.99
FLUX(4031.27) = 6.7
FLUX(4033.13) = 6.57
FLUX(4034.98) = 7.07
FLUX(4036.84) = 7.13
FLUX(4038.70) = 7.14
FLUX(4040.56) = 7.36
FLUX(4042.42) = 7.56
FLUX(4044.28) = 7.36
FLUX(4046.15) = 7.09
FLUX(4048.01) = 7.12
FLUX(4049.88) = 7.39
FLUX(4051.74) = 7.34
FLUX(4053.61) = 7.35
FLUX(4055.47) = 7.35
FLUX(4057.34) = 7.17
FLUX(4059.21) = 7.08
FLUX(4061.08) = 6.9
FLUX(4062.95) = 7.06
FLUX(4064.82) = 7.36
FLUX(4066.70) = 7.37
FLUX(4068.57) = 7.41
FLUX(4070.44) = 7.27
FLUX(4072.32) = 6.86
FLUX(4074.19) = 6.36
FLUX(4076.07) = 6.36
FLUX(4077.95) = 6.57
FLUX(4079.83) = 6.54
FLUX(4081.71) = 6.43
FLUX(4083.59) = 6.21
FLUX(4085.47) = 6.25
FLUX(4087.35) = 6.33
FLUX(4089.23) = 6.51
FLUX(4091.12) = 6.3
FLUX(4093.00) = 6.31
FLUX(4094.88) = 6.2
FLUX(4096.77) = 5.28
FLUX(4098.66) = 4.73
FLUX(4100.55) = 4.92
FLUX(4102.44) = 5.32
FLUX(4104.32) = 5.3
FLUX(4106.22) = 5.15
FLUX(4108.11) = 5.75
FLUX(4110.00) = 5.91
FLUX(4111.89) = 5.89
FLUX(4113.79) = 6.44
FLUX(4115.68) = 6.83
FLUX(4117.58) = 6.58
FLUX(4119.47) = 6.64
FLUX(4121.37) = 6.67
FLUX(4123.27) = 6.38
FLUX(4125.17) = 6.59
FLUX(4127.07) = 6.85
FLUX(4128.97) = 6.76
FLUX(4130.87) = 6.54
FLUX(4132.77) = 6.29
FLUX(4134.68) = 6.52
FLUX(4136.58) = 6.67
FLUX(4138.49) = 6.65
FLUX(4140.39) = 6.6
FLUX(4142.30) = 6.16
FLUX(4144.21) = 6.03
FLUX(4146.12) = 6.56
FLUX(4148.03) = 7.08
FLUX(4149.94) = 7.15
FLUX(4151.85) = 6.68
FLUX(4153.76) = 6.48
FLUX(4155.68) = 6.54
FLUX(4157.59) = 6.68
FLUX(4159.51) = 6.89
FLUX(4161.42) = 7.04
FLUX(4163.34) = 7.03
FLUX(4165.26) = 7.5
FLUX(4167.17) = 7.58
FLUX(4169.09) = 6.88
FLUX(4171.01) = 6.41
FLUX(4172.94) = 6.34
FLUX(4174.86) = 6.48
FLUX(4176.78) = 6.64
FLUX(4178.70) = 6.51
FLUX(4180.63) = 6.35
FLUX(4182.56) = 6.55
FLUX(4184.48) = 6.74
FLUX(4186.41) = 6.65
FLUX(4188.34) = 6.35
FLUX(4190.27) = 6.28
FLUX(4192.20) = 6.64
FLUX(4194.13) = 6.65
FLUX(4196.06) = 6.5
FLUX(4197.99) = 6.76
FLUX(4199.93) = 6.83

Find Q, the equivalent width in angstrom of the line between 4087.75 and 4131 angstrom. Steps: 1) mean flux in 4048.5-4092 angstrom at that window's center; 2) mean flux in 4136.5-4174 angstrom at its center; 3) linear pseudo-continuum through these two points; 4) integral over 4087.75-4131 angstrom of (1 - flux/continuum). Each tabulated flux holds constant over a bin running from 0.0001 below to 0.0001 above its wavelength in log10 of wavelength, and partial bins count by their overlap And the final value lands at 4.7 angstrom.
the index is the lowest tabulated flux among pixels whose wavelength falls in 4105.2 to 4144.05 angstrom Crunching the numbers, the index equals 5.15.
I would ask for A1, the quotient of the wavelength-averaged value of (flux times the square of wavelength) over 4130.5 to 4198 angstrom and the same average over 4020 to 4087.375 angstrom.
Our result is 1.0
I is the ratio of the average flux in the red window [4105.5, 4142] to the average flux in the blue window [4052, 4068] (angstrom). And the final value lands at 0.89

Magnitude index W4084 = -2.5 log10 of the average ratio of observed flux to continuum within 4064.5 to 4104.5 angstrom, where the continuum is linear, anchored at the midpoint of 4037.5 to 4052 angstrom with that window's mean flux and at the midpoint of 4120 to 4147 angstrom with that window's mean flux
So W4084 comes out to 0.110 mag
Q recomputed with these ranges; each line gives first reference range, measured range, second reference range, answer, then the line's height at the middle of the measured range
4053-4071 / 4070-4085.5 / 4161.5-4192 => 1.4 angstrom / 7.16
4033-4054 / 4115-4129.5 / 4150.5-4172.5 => 0.7 angstrom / 6.99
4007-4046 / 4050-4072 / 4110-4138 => -1.0 angstrom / 6.92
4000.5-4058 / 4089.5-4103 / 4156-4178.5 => 2.6 angstrom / 6.99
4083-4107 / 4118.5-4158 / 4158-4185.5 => -1.7 angstrom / 6.33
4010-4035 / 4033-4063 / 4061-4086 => -1.2 angstrom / 6.93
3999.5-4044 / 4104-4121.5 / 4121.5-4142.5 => 1.4 angstrom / 6.66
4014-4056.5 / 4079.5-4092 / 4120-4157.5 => 1.0 angstrom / 6.89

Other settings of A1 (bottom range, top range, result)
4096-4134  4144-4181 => 1.14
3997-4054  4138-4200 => 1.00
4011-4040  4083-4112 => 0.84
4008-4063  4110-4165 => 0.97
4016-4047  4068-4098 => 0.92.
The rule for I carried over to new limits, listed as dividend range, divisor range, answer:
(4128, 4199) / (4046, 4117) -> 1.03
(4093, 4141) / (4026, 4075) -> 0.86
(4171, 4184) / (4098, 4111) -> 1.22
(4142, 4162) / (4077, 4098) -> 1.07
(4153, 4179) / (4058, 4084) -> 0.99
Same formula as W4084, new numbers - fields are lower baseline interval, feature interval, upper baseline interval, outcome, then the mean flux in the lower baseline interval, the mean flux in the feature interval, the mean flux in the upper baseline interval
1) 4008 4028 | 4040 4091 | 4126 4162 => 0.00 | 7.18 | 6.95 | 6.64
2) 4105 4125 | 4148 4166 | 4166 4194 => -0.07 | 6.22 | 6.89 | 6.61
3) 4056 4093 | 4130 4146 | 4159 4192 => 0.05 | 6.75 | 6.44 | 6.71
